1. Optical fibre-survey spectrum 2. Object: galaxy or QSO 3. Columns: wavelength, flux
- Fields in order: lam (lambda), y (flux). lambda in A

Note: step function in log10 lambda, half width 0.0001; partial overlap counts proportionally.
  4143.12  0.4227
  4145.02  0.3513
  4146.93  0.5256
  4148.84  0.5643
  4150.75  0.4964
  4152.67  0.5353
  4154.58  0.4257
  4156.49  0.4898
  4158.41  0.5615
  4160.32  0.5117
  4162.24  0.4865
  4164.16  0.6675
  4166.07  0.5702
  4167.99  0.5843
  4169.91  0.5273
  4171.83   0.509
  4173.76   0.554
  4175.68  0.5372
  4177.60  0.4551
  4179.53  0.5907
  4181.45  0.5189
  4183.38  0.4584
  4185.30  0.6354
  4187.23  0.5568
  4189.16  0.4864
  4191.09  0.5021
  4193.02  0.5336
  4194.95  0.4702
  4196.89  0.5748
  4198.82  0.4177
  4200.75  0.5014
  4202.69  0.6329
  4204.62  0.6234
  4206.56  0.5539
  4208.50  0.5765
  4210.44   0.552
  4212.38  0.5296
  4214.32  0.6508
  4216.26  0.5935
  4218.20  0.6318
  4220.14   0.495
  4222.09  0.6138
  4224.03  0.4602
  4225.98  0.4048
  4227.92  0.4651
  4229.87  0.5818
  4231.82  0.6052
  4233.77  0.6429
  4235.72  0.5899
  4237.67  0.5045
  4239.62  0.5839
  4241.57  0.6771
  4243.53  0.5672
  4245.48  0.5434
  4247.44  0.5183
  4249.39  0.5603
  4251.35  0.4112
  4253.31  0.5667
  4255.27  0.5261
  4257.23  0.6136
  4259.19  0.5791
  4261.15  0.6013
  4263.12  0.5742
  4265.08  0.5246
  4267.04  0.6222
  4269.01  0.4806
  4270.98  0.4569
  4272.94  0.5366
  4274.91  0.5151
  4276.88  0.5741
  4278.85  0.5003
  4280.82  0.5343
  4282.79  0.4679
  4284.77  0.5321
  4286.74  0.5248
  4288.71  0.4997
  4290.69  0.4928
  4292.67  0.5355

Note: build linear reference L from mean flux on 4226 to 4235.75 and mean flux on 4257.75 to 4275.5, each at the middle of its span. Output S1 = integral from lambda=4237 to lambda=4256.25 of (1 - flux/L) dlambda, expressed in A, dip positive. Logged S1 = 0.2 A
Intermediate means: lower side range 0.559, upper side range 0.546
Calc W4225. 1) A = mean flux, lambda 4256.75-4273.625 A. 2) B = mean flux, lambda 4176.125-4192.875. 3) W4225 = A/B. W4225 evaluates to 1.05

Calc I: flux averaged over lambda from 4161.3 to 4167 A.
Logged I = 0.576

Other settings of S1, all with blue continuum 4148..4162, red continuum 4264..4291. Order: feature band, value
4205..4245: -3.80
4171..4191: -0.66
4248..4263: -0.97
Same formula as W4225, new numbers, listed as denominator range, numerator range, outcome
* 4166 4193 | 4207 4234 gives 1.04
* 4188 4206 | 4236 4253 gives 1.04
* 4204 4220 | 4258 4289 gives 0.92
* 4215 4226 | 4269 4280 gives 0.94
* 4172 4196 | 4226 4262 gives 1.07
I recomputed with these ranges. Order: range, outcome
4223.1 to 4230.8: 0.477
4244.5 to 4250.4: 0.54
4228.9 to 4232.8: 0.593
